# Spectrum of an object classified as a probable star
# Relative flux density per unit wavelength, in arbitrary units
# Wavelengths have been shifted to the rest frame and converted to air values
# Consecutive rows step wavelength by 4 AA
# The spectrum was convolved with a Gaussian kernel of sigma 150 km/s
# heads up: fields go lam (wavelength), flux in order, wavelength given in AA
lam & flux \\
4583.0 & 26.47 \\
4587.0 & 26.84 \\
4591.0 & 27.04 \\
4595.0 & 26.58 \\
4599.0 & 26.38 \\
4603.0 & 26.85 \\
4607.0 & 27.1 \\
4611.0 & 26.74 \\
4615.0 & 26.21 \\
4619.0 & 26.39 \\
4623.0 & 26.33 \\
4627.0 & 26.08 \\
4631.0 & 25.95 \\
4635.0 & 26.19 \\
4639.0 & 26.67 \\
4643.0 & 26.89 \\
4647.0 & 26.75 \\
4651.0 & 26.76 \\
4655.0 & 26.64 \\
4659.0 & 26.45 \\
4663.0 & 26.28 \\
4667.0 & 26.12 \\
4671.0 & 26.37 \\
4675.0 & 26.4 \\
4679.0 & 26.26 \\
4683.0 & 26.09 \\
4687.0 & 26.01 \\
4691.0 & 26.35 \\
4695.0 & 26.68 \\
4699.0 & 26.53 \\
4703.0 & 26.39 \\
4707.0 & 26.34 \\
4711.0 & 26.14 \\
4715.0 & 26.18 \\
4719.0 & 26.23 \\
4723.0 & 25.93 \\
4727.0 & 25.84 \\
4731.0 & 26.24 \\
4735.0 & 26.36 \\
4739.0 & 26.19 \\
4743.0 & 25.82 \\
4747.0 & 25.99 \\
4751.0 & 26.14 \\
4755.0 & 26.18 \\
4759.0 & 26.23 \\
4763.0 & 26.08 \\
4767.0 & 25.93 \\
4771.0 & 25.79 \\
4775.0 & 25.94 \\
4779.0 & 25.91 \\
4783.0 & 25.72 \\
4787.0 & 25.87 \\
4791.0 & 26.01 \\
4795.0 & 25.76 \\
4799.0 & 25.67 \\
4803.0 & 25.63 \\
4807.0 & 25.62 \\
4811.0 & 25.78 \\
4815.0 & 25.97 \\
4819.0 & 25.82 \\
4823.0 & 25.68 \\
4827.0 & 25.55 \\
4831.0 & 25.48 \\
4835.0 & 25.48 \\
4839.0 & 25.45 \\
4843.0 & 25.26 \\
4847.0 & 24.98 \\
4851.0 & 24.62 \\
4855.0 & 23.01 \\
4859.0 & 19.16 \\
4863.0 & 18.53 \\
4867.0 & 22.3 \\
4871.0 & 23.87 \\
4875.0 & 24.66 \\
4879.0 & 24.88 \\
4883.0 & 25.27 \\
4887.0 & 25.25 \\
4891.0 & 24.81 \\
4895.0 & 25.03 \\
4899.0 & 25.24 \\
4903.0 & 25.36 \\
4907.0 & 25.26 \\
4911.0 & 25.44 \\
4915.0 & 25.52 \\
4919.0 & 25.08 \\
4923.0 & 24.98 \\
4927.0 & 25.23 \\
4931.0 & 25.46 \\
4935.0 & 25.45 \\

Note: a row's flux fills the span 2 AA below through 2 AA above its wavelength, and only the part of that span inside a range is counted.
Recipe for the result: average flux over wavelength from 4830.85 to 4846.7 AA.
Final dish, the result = 25.4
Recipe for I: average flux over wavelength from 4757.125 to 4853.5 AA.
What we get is 25.7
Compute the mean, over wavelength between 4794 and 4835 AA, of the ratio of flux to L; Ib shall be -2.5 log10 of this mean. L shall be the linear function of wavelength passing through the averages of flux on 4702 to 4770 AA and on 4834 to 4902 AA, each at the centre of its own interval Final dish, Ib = -0.04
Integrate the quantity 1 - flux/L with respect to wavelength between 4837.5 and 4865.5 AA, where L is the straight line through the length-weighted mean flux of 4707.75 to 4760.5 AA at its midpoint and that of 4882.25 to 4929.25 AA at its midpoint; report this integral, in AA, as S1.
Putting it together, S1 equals 2.80 AA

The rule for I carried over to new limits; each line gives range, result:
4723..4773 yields 26.1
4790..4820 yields 25.8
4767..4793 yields 25.9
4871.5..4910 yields 25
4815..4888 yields 24.2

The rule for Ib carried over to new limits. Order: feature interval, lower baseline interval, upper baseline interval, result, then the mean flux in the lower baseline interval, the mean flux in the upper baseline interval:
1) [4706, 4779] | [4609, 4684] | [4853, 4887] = -0.05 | 26.4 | 22.9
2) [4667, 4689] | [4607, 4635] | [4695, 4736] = 0.00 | 26.3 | 26.2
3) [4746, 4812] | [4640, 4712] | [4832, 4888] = -0.04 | 26.4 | 23.8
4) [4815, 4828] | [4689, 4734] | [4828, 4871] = -0.07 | 26.3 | 23.5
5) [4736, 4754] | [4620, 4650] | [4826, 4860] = -0.03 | 26.4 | 24.4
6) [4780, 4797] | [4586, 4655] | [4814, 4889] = -0.04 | 26.6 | 24.3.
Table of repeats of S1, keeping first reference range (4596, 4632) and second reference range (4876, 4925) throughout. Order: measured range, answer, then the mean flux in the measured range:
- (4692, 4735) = -0.4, 26.3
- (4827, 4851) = 0.1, 25.3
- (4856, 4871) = 2.7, 20.7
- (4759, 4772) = -0.1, 26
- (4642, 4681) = -0.3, 26.5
